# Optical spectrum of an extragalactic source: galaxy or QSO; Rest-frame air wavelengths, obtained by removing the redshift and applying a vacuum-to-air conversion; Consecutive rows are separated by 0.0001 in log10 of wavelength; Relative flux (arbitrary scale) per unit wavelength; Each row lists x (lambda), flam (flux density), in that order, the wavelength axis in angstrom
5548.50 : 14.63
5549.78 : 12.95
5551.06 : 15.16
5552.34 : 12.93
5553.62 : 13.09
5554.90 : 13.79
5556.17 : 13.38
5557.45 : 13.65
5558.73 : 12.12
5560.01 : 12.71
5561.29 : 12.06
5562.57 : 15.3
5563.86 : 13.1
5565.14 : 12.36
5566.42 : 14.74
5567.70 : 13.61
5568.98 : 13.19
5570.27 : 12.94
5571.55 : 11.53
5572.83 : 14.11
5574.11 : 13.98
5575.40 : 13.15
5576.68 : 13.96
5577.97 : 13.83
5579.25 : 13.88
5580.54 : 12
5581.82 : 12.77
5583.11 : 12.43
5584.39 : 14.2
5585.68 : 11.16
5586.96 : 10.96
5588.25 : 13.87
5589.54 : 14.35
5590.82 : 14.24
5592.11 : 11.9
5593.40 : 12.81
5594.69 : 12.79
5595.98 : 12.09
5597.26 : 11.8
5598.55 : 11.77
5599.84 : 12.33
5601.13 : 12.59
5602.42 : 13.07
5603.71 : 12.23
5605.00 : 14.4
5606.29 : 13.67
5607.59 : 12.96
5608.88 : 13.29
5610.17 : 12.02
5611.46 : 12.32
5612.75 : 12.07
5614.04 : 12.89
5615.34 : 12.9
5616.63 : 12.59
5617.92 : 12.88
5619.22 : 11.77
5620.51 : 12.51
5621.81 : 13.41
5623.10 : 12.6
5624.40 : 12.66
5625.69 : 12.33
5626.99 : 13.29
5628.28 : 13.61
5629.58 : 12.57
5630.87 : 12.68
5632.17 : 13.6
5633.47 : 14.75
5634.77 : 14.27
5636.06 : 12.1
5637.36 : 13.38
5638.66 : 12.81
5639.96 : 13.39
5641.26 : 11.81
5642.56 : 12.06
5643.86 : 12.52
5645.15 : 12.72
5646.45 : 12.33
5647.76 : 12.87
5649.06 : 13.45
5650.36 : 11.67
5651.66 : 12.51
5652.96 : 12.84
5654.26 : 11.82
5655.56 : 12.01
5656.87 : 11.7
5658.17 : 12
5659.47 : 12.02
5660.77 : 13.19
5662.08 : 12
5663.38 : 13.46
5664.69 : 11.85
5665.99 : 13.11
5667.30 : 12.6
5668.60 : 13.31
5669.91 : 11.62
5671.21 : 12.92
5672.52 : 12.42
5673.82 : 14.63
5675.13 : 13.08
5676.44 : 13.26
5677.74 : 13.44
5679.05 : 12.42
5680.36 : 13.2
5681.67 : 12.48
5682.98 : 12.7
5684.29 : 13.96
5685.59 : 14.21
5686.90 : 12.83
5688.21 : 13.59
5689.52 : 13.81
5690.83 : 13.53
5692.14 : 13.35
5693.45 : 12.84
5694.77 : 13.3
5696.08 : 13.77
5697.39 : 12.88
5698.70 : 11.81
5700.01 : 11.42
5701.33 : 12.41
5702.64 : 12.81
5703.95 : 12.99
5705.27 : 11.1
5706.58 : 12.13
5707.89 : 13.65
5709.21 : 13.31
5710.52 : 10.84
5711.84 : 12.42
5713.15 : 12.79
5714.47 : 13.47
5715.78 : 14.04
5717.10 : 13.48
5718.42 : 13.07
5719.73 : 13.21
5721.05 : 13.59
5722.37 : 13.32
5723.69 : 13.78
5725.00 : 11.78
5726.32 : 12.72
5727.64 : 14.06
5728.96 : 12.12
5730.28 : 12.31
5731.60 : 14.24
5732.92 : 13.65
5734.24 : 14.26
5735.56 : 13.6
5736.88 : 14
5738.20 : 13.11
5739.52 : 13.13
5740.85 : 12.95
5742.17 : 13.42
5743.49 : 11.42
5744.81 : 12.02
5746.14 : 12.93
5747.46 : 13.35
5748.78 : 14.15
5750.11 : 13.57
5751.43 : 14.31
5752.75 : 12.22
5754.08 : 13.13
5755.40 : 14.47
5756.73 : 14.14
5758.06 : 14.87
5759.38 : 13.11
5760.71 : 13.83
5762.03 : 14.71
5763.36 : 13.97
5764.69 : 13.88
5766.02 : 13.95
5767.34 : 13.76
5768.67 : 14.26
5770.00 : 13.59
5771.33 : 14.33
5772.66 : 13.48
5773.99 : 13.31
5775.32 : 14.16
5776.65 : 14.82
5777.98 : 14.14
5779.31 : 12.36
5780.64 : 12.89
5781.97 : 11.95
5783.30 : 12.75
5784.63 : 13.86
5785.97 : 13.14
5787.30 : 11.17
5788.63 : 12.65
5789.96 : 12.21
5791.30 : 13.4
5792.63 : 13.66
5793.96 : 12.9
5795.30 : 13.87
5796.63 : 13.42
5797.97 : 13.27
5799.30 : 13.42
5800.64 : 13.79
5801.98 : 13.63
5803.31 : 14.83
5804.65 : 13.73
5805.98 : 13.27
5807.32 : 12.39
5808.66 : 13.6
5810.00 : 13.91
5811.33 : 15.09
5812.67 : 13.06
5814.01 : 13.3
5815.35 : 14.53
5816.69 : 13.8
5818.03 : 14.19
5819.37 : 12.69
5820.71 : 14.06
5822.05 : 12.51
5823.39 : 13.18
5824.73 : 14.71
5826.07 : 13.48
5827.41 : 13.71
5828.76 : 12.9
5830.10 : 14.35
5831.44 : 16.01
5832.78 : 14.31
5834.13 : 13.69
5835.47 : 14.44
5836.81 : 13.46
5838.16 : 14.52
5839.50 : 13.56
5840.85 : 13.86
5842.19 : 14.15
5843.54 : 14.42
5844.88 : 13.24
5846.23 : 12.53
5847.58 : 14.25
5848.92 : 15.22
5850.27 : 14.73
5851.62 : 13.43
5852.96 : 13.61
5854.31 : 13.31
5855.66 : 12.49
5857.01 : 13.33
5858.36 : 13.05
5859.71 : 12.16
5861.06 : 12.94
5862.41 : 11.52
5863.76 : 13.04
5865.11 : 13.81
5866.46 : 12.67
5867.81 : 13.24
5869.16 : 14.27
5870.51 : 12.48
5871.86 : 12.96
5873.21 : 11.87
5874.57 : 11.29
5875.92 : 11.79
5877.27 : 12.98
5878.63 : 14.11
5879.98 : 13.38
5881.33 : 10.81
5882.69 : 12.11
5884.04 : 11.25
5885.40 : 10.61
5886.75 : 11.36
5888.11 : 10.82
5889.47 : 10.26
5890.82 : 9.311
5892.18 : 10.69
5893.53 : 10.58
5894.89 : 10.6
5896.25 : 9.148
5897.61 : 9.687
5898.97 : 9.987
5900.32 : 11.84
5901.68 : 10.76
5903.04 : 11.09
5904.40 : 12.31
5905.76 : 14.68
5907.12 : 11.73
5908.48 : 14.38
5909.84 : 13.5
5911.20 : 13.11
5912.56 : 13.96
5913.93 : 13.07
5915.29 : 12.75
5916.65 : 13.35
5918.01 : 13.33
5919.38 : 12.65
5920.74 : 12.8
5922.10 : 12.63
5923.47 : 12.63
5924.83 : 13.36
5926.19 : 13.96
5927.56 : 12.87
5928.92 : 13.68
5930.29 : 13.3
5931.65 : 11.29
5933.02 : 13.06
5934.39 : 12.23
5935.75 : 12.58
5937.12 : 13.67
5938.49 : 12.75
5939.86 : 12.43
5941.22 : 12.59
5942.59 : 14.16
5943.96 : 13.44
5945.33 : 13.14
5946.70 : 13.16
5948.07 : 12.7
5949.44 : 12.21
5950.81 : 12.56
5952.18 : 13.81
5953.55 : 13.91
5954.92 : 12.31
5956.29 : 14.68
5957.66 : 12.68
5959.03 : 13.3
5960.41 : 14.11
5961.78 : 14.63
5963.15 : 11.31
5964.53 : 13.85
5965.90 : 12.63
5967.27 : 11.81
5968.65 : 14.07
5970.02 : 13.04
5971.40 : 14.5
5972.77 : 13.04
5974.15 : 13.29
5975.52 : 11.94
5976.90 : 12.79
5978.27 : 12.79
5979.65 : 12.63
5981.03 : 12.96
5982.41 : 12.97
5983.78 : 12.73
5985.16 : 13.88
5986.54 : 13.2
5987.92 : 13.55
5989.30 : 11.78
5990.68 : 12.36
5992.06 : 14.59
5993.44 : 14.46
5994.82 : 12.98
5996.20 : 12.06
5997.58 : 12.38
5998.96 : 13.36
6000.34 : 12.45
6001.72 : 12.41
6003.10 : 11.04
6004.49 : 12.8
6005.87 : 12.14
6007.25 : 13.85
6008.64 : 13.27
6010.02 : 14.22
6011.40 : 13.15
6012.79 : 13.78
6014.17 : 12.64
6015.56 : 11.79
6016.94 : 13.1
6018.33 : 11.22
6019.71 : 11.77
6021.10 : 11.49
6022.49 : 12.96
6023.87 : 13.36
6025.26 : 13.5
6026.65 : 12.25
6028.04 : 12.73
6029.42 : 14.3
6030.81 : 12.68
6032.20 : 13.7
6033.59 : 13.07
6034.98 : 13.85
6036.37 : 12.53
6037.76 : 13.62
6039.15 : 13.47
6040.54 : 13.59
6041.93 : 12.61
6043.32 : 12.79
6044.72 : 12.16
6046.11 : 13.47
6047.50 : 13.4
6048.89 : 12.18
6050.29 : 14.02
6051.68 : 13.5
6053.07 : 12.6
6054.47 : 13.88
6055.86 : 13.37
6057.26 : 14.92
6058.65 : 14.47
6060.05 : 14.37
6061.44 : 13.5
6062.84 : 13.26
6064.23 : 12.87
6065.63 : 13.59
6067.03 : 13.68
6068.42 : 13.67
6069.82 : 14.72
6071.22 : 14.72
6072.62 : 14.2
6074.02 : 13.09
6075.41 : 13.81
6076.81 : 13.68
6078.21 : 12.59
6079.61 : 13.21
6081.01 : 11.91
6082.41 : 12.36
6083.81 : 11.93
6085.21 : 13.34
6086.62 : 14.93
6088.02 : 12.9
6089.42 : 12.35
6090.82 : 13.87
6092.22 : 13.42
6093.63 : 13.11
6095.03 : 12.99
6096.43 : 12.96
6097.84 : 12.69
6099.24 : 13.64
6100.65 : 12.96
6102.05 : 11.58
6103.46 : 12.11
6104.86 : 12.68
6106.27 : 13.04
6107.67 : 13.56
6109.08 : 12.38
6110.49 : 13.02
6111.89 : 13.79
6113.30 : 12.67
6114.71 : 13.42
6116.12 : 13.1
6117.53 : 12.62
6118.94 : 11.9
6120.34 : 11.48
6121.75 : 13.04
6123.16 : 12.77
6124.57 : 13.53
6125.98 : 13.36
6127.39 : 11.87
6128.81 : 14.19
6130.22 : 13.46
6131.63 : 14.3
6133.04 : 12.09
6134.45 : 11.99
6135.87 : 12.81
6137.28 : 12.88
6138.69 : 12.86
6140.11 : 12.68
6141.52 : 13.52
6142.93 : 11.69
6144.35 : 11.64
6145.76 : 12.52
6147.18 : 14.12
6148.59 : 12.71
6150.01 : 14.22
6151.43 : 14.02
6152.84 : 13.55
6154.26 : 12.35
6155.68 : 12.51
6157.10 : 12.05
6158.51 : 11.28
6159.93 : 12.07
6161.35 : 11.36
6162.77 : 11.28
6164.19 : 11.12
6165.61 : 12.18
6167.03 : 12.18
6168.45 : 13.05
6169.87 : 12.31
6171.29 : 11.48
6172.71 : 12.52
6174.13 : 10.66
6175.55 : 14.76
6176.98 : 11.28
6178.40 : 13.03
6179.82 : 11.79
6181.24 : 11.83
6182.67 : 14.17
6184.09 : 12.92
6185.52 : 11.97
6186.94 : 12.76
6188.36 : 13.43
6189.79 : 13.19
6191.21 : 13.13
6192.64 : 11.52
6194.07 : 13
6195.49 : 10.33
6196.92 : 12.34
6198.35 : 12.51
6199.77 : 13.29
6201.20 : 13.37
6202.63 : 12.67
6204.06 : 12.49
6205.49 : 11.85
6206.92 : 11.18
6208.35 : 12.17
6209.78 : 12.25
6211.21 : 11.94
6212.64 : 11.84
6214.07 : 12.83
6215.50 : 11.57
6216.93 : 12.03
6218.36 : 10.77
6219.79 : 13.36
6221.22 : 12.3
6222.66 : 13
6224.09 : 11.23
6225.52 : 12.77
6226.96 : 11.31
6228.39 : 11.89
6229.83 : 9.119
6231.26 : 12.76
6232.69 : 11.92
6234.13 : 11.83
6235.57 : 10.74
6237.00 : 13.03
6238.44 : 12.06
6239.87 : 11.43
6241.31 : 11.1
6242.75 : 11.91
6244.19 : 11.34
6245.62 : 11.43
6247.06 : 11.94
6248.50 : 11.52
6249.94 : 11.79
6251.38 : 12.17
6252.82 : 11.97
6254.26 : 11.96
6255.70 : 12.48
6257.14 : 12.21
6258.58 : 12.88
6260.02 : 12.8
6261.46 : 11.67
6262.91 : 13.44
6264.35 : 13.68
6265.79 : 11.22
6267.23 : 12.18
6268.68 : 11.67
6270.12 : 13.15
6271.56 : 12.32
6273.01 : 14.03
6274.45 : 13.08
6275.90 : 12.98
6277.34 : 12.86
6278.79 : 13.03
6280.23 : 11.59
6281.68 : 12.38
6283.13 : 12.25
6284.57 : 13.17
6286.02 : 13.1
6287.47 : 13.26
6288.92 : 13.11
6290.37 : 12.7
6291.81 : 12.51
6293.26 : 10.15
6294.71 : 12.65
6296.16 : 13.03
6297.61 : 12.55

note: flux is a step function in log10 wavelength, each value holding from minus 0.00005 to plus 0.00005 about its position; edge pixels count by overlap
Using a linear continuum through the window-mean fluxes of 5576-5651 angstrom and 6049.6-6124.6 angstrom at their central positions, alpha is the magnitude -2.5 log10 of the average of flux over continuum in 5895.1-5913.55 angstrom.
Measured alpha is 0.093 mag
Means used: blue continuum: 12.8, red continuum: 13.2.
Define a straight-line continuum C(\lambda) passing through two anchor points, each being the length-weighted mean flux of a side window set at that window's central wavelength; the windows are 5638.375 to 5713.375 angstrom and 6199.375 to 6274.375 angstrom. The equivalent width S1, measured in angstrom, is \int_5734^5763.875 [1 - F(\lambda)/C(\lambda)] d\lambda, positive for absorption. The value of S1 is -2.0 angstrom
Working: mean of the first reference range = 12.7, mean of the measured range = 13.5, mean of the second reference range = 12.1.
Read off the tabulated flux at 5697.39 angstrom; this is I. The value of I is 12.88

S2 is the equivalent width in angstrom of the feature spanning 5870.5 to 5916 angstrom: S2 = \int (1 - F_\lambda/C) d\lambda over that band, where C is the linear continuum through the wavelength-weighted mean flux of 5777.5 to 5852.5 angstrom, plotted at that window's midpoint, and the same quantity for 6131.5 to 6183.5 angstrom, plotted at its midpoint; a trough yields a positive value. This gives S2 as 5.3 angstrom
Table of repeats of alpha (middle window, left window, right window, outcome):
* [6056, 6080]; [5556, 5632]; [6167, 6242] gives -0.12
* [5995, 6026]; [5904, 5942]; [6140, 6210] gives 0.01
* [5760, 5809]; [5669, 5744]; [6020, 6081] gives -0.03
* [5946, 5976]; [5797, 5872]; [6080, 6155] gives 0.01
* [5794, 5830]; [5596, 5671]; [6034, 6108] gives -0.06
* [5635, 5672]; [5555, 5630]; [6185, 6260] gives 0.03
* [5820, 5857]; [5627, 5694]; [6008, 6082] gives -0.06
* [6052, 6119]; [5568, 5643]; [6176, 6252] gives -0.08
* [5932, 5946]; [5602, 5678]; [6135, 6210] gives -0.03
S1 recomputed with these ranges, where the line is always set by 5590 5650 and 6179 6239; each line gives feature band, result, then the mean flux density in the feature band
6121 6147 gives -1.2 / 12.9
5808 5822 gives -1.3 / 13.8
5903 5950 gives -2.0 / 13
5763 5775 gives -1.1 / 13.8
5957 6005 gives -2.1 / 13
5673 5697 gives -1.1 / 13.3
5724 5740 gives -0.7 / 13.3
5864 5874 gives -0.4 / 13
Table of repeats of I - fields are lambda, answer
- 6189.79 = 13.19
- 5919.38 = 12.65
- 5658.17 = 12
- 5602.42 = 13.07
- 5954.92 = 12.31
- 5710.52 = 10.84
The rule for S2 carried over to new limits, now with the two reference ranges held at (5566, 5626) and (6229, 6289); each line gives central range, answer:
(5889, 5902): 2.39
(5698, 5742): -0.70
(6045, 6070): -2.32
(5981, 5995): -0.83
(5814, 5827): -1.03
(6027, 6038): -0.71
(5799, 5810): -0.80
